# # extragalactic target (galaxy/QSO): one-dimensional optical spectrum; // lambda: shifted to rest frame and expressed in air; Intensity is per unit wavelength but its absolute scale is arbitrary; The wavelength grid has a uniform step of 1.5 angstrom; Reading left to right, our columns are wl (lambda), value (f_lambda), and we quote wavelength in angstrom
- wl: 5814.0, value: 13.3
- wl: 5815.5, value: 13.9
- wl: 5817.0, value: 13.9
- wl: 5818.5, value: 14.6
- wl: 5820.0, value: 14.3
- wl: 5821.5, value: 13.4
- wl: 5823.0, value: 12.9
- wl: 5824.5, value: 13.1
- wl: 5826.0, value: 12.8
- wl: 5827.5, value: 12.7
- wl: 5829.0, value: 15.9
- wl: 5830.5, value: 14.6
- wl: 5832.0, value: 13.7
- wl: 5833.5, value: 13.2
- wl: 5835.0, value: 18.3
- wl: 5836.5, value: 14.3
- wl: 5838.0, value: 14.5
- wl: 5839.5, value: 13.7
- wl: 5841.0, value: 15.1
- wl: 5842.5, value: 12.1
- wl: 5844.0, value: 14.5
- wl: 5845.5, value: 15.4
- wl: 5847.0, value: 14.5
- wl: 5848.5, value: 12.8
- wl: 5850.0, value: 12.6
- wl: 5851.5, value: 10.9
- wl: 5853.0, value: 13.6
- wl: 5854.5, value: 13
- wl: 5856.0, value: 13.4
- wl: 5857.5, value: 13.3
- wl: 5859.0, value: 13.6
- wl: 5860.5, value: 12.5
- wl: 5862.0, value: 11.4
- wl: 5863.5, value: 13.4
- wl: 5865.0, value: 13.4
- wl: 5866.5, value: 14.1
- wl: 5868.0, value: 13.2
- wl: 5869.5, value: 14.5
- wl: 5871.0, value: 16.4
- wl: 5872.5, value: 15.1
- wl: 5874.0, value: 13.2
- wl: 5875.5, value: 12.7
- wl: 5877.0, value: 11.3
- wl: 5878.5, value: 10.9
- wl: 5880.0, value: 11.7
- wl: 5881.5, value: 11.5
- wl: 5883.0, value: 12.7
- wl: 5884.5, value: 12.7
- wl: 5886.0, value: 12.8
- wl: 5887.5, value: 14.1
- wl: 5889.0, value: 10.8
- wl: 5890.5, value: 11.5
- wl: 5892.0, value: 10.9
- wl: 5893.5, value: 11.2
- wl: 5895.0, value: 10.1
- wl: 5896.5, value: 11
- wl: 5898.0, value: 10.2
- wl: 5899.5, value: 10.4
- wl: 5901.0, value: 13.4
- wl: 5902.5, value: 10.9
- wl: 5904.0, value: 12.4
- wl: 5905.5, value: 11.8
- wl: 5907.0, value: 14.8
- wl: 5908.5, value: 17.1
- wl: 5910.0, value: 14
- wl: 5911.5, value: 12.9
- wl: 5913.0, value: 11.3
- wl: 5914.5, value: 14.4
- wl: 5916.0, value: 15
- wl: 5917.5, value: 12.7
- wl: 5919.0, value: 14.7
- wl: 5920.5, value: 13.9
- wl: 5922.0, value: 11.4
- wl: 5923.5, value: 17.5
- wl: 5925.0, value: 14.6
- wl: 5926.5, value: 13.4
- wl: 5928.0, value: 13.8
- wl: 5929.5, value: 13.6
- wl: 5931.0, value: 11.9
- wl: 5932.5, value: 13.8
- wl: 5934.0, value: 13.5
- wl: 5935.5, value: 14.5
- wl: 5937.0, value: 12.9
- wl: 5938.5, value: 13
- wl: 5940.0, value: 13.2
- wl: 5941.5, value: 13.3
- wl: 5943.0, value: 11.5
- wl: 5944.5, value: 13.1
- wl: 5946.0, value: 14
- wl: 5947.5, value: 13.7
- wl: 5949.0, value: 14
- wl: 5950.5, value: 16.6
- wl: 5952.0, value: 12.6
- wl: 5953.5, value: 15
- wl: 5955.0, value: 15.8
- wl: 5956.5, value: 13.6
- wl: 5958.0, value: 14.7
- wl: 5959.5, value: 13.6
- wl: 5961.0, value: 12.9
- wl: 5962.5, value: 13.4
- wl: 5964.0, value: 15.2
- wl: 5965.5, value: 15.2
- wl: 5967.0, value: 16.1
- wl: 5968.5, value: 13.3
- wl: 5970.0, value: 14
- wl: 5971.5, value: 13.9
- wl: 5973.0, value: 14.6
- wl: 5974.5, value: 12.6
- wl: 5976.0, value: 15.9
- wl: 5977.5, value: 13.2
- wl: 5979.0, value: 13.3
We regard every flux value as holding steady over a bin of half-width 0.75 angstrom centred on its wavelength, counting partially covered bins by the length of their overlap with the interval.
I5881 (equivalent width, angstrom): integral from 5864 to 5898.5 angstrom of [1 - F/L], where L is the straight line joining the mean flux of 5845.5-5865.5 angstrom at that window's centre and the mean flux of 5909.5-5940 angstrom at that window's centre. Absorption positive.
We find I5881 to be 2.1 angstrom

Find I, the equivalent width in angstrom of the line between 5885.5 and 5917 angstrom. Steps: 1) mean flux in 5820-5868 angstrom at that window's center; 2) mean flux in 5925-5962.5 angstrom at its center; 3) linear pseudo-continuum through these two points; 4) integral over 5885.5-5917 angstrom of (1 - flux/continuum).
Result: 2.8 angstrom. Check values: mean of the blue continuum 13.6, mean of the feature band 12.4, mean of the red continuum 13.7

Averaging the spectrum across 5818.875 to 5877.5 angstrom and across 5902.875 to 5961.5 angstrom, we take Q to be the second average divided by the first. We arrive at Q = 1.00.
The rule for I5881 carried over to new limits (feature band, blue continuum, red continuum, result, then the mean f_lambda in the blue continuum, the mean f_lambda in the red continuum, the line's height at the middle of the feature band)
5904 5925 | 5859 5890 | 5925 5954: -1.0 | 12.9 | 13.6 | 13.3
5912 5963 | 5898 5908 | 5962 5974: -1.3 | 12.2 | 14.4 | 13.4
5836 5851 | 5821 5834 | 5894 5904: -1.0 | 13.6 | 11.1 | 13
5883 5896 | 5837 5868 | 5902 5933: 1.7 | 13.4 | 13.6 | 13.5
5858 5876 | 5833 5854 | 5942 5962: 0.4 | 14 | 13.9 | 14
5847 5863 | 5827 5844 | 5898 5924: 1.5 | 14.4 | 13.3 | 14.1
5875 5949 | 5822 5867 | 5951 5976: 6.0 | 13.6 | 14.2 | 14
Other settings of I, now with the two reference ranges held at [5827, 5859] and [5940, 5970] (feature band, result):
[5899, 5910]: 0.7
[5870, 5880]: 0.6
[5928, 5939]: 0.5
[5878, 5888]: 1.2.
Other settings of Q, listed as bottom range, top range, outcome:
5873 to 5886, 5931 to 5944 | 1.08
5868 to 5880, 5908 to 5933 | 1.04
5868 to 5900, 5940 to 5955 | 1.13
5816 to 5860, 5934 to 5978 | 1.01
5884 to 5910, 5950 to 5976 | 1.18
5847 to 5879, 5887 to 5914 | 0.92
